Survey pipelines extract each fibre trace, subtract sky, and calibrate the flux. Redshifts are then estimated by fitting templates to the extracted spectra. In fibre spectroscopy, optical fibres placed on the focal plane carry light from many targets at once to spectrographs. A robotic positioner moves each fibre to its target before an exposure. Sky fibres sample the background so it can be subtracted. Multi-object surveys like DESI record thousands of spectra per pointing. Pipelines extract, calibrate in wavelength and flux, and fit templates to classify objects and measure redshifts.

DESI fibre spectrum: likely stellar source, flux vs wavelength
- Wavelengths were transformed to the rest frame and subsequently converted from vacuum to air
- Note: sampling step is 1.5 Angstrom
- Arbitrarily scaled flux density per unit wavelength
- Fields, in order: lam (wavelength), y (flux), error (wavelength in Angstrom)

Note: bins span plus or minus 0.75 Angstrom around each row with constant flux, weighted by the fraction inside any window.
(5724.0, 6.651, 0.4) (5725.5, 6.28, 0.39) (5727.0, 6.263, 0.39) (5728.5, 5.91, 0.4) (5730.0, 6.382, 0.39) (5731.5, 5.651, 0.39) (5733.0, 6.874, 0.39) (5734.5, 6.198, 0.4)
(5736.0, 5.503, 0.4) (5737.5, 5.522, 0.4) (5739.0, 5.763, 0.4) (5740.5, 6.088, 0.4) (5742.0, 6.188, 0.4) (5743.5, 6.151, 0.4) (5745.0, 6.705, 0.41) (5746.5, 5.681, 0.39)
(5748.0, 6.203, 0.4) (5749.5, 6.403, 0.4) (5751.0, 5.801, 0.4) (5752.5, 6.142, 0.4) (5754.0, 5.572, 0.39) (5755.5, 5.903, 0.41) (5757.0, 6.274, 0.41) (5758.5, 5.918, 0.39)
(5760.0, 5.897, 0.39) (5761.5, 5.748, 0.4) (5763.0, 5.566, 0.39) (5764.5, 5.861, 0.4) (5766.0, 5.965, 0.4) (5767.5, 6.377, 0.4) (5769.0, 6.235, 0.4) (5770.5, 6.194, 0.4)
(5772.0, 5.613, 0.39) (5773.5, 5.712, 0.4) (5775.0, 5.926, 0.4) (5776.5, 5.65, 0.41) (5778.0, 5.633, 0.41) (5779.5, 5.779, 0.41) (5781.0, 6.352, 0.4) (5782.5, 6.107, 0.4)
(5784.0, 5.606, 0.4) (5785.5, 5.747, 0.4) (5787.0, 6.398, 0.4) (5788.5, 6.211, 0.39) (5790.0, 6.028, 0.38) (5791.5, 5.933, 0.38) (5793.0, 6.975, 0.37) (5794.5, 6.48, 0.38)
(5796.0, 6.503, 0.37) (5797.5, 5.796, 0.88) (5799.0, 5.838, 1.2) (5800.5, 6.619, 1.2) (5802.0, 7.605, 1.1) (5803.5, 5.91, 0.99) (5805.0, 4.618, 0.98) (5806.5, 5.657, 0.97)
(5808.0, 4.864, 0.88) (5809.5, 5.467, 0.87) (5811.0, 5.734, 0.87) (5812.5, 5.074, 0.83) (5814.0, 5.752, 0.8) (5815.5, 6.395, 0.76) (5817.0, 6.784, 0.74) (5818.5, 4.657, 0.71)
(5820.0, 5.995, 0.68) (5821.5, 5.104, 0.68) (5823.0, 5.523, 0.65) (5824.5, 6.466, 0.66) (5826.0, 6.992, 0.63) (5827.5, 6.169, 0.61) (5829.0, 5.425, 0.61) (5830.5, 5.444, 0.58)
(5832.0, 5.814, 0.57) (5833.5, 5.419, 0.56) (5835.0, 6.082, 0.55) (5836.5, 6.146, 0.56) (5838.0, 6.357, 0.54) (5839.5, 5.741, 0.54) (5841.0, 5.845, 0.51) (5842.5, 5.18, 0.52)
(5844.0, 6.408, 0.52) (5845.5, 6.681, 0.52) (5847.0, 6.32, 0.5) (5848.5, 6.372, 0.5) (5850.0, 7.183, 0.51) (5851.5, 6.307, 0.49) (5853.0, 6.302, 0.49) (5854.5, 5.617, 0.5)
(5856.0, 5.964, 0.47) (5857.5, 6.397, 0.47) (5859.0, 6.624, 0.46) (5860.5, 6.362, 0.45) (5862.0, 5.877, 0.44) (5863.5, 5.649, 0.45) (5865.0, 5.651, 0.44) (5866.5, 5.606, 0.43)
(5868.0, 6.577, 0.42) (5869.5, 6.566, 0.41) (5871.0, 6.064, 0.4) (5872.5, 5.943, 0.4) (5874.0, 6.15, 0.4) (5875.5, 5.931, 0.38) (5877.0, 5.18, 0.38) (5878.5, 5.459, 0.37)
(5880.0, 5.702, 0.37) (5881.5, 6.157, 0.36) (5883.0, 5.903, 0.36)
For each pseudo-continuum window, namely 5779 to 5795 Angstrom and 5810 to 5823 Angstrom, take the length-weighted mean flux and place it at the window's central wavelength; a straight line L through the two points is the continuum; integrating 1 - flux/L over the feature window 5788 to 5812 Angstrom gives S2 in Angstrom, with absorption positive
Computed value -0.2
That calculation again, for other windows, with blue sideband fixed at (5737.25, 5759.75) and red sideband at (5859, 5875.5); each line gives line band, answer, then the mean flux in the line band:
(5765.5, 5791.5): 0.29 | 5.97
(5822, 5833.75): 0.28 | 5.91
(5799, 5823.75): 1.27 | 5.74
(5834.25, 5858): -0.47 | 6.18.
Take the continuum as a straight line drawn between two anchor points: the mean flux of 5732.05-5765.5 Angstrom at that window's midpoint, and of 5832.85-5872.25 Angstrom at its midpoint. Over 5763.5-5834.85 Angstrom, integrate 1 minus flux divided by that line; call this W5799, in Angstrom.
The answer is 1.59 Angstrom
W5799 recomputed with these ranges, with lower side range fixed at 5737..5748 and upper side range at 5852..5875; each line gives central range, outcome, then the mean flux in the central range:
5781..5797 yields -0.37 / 6.2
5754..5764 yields 0.31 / 5.86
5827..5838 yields 0.47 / 5.82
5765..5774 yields 0.04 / 6.02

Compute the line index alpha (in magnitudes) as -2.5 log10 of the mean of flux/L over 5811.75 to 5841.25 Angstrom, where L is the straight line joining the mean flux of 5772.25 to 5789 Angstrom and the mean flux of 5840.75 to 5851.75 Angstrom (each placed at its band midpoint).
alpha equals 0.06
